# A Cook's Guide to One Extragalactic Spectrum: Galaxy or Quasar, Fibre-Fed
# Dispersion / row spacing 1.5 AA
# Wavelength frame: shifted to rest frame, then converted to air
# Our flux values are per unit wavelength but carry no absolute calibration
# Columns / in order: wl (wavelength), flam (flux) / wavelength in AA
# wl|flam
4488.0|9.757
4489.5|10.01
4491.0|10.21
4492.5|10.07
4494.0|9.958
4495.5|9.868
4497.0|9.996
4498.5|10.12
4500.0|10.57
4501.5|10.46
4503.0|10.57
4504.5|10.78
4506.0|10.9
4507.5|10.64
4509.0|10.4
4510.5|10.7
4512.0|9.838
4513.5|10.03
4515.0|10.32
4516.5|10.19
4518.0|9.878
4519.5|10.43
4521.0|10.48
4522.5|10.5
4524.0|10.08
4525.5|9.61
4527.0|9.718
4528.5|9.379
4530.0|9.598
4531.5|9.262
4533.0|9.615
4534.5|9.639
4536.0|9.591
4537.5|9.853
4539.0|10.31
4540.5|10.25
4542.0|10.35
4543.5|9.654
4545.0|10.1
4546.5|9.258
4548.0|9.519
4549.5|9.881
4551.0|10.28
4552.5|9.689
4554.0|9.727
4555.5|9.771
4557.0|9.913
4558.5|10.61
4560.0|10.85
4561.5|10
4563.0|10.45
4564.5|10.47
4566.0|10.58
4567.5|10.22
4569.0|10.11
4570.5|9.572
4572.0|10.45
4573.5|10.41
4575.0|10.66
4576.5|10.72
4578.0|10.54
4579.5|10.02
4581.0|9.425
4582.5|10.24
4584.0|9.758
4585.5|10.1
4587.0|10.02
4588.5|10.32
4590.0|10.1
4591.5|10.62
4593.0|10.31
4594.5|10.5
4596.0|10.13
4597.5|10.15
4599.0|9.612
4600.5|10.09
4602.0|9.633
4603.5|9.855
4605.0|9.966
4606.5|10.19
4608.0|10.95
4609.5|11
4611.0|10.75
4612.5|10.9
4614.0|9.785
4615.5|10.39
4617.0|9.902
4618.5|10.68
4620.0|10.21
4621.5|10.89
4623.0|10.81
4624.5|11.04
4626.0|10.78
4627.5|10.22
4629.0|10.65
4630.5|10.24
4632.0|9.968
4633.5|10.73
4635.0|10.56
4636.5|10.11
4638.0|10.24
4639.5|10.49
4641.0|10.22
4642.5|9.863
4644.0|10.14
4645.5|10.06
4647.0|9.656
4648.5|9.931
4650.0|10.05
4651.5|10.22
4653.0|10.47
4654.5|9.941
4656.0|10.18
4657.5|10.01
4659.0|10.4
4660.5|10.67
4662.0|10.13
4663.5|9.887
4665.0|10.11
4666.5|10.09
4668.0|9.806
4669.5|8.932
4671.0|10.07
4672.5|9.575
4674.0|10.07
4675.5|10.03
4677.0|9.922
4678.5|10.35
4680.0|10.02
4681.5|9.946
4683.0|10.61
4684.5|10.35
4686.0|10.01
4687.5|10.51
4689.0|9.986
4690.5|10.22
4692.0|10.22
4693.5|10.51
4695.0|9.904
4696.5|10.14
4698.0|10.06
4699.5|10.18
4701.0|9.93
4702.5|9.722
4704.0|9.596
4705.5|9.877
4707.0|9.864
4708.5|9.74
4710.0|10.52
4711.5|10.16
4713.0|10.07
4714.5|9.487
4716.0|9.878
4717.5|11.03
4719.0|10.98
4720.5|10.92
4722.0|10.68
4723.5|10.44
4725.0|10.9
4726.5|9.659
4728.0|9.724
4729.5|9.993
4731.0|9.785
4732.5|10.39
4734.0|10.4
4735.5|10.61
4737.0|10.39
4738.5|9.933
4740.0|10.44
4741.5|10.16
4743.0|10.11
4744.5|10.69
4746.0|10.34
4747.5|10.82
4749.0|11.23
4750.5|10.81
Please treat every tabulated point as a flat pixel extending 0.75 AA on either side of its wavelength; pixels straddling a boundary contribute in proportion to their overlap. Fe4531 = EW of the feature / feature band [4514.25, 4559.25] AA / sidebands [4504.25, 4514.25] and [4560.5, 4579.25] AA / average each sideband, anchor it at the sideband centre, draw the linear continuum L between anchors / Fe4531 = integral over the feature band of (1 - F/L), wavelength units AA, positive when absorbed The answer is 2.12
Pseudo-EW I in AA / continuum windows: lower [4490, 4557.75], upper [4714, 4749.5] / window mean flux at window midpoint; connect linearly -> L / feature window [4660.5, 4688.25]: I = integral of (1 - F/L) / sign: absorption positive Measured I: 0.65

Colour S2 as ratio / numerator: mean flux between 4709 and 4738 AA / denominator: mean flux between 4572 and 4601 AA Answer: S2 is 1.01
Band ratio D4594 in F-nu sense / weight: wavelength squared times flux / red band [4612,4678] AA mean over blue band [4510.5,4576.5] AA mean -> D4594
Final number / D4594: 1.06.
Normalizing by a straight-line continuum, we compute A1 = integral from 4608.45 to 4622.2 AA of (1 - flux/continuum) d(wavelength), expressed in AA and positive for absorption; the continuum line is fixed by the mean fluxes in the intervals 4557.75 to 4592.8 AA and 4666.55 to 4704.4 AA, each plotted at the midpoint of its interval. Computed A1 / -0.4 AA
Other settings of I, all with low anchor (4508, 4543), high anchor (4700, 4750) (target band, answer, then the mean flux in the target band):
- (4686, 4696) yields 0.01 AA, 10.2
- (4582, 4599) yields -0.15 AA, 10.2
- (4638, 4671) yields 0.34 AA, 10.1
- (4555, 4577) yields -0.58 AA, 10.3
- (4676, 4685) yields 0.01 AA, 10.2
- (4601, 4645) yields -1.10 AA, 10.4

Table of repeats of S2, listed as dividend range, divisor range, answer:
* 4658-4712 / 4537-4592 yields 0.99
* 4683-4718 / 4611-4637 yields 0.96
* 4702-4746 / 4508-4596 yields 1.01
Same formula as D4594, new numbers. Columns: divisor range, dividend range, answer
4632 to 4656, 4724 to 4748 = 1.05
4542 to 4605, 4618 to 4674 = 1.04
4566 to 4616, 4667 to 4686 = 1.01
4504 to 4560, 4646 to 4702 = 1.07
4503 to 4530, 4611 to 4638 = 1.07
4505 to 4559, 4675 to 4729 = 1.09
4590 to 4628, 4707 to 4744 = 1.04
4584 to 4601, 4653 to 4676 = 1.02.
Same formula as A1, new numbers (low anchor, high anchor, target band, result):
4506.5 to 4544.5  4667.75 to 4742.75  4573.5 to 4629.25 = -1.4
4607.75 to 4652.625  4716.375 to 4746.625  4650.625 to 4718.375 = 1.9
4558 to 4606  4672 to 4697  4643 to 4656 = 0.1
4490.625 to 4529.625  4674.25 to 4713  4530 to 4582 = 0.7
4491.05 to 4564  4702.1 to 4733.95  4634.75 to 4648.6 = 0.0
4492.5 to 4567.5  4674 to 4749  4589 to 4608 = 0.0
